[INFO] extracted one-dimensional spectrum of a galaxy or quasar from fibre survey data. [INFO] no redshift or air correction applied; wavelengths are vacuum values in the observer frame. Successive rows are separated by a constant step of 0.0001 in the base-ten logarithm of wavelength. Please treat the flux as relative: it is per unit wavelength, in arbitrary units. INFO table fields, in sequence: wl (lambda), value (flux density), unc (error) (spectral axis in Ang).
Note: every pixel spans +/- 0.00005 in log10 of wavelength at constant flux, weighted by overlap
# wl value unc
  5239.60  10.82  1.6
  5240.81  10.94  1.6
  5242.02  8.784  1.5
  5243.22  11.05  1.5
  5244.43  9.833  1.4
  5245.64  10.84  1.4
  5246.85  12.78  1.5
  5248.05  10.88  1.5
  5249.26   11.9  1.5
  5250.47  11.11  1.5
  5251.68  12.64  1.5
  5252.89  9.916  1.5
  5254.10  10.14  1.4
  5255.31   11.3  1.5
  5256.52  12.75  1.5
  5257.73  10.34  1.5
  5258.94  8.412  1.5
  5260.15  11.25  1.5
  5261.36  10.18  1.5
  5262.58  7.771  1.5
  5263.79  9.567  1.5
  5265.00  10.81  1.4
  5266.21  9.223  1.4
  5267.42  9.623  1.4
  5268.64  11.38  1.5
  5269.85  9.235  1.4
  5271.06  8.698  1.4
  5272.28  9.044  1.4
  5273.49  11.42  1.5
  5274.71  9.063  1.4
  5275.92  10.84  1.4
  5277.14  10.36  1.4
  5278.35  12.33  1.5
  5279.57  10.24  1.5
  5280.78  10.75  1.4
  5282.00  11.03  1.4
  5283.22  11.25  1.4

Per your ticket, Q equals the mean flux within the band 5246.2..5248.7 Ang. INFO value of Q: 11.8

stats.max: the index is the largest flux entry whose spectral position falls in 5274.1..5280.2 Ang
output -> 12.33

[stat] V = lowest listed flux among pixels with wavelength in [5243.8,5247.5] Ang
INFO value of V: 9.833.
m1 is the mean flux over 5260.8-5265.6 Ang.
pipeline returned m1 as 9.57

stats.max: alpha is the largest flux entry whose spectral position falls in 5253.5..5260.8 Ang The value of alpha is 12.75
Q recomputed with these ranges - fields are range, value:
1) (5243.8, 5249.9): 11.2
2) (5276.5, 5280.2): 11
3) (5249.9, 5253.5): 11.2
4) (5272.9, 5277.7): 10.4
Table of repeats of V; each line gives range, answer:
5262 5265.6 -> 7.771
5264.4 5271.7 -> 8.698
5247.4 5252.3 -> 10.88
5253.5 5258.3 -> 10.14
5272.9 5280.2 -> 9.063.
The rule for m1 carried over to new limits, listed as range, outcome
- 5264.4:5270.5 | 10.1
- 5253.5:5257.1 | 11.4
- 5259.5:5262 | 10.6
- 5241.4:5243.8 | 9.93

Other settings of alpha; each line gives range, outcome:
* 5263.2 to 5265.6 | 10.81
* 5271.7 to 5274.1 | 11.42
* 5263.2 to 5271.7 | 11.38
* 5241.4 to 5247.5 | 12.78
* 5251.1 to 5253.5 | 12.64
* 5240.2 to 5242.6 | 10.94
